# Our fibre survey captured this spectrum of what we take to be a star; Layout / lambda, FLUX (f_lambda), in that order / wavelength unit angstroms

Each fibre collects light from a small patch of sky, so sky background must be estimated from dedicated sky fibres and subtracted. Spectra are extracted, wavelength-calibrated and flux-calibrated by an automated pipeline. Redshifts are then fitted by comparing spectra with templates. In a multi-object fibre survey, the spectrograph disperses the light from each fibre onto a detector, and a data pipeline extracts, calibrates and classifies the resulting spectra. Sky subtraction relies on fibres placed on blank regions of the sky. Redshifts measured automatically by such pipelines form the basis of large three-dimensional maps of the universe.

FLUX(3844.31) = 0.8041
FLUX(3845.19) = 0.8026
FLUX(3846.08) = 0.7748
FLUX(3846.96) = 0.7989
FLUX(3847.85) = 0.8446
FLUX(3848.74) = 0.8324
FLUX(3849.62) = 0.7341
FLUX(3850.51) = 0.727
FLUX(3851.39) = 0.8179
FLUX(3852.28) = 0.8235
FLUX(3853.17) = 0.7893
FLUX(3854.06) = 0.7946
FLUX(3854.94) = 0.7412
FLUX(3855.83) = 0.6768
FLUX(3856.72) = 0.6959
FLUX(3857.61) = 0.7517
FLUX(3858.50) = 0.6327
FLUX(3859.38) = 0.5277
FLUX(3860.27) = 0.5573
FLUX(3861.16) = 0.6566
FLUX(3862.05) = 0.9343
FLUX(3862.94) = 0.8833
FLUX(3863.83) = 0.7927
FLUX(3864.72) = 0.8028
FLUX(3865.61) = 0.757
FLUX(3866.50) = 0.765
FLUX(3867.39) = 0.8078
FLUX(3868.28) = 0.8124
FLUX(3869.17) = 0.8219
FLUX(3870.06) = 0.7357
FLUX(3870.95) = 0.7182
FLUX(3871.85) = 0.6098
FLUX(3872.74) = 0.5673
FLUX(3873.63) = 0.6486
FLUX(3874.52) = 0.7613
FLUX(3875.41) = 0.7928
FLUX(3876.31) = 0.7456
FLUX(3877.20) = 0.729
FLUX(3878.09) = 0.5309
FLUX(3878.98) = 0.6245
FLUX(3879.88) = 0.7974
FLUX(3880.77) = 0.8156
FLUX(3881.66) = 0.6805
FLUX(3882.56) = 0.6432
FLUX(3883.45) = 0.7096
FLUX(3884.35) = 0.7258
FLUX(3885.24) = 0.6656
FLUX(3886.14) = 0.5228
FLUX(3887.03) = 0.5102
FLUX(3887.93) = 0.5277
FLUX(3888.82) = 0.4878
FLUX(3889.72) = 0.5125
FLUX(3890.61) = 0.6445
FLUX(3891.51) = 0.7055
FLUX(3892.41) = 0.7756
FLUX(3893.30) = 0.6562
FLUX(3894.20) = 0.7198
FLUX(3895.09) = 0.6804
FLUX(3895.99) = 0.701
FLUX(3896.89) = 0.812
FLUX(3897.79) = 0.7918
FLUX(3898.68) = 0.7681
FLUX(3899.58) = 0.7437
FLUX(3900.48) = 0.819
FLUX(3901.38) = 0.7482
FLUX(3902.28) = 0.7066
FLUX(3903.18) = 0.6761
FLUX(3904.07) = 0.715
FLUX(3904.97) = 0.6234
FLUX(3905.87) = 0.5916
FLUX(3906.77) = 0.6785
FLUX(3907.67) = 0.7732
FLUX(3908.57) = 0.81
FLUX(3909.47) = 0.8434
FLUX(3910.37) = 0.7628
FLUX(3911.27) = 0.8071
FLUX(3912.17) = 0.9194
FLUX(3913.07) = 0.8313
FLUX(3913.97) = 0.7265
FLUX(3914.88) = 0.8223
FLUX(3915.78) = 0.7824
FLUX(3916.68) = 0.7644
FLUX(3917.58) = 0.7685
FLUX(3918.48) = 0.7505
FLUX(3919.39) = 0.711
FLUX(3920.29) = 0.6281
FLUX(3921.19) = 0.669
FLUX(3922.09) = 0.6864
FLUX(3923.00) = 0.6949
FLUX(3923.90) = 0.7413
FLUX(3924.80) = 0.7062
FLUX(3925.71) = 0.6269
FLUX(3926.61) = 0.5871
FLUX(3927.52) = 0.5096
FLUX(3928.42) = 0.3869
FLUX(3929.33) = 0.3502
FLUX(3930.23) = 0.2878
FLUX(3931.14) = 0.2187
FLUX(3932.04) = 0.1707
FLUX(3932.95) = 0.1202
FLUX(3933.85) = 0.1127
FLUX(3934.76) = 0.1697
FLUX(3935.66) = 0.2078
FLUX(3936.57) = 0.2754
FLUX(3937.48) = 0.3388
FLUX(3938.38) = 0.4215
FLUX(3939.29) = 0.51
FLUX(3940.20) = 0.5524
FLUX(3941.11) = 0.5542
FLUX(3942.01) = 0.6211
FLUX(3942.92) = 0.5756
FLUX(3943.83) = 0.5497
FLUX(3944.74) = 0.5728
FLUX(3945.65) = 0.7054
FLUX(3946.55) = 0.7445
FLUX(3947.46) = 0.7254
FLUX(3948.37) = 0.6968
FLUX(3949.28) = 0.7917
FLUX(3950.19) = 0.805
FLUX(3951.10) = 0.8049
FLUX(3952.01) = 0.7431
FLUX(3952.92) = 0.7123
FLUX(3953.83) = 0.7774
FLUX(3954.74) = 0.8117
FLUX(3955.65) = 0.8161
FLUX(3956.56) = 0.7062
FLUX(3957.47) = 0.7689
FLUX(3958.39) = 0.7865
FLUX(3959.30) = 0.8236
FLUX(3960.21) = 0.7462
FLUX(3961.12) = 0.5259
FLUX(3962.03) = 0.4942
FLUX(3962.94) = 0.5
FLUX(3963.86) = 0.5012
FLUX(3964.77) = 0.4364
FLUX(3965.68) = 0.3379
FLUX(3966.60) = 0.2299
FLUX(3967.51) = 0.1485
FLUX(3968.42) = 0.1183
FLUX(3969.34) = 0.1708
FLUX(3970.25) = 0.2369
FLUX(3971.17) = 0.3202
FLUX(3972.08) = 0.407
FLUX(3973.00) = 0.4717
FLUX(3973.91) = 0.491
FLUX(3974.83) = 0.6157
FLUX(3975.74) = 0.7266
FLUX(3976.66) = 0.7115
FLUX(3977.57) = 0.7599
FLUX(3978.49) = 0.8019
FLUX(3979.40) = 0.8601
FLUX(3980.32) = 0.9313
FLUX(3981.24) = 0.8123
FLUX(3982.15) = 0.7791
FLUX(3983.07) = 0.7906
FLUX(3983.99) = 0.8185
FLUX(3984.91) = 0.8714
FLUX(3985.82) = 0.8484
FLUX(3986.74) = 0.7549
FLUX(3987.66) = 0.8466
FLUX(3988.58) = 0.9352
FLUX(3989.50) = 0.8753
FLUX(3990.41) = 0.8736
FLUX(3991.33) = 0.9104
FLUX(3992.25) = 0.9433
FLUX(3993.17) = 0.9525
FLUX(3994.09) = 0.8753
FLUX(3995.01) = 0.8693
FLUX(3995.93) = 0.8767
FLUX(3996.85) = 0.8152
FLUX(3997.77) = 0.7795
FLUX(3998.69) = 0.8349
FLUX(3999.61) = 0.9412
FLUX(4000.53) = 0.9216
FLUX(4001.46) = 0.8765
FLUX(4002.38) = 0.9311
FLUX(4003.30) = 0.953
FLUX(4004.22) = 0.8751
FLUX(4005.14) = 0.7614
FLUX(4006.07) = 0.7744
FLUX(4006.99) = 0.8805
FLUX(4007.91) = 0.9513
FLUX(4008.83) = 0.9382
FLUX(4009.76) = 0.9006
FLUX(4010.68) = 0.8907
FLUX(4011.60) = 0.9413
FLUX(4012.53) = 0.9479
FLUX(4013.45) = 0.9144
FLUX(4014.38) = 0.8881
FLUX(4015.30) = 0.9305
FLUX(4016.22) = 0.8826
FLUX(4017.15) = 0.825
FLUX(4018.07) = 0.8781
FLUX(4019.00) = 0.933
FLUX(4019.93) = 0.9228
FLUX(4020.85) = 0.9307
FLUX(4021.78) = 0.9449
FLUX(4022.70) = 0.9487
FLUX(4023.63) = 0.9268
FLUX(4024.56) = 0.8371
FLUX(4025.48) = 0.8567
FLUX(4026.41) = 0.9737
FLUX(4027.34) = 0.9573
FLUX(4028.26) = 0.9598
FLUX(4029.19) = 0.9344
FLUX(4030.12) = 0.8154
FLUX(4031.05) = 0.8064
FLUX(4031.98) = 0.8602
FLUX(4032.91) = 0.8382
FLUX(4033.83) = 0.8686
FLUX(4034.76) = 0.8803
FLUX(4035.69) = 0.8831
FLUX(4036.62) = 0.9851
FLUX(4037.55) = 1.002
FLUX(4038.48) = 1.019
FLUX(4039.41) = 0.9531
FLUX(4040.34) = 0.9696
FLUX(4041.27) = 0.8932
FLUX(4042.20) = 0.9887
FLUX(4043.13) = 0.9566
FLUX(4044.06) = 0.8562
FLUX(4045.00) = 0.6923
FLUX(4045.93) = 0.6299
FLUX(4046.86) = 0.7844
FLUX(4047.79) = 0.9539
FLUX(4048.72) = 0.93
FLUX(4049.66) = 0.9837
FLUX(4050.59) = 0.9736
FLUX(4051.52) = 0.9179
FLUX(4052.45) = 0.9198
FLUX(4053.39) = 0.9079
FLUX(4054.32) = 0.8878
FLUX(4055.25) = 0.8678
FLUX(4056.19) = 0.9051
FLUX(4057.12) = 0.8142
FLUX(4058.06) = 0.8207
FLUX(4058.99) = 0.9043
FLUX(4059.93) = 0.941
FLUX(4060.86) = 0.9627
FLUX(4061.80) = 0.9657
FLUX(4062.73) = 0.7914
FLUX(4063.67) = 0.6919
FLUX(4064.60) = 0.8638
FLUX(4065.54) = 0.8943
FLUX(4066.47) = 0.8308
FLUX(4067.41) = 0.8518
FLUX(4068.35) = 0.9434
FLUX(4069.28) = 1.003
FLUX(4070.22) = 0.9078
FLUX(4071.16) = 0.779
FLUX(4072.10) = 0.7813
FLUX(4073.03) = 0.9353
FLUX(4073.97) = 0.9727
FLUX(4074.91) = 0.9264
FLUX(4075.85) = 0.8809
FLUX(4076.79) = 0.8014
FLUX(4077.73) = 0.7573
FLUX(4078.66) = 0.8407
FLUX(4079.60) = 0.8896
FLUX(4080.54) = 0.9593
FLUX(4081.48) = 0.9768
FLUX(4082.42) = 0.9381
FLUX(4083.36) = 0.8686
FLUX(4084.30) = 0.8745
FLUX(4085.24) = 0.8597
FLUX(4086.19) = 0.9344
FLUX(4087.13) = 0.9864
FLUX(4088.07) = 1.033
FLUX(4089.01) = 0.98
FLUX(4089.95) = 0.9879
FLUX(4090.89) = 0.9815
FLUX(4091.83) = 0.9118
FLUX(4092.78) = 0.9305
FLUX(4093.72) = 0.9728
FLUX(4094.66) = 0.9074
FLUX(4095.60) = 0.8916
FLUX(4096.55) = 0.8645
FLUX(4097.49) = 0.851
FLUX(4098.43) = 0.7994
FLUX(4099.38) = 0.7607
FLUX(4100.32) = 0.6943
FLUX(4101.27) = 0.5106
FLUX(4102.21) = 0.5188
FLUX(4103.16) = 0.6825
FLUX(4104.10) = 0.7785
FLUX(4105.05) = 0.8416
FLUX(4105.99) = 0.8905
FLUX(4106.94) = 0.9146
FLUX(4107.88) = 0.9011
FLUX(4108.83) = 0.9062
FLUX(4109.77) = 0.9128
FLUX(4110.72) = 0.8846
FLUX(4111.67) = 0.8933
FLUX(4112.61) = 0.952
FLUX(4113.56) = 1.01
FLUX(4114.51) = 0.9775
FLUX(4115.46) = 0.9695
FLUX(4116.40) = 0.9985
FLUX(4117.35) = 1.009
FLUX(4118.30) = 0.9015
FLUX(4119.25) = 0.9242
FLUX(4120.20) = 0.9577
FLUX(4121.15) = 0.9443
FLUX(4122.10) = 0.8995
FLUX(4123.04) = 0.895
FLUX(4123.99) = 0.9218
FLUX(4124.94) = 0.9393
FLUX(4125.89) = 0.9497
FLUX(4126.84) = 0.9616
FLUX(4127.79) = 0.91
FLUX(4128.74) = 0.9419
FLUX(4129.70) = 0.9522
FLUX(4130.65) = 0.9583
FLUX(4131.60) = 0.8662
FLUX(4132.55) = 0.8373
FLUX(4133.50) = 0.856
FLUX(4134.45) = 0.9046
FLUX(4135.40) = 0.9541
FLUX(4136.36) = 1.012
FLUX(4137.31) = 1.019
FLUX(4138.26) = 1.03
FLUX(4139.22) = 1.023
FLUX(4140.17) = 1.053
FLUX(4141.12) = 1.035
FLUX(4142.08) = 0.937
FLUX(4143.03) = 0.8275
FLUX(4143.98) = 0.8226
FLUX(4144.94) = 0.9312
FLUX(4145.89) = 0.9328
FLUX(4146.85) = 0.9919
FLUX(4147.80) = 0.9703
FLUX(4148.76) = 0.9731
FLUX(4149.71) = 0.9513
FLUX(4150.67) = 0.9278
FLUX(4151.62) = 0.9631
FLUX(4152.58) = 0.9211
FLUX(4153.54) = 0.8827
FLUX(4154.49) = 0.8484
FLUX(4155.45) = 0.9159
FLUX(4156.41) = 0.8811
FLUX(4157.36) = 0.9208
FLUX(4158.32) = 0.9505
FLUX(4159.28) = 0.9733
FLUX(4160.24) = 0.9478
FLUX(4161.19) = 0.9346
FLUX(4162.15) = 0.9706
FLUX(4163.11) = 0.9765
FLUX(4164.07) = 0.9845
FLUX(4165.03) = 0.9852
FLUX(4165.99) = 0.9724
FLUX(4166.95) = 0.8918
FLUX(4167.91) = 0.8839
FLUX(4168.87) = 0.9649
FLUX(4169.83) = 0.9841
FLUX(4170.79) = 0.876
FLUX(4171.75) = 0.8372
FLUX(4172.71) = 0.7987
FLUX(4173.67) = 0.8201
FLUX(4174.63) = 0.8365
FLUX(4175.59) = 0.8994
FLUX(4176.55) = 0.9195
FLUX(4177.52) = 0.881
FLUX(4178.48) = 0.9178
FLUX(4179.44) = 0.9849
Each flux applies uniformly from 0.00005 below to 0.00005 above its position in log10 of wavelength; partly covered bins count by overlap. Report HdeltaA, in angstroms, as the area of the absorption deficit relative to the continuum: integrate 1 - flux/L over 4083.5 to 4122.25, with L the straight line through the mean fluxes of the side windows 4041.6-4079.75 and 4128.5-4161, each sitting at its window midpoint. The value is 0.8 angstroms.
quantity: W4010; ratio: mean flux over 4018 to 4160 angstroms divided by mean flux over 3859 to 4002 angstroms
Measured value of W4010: 1.36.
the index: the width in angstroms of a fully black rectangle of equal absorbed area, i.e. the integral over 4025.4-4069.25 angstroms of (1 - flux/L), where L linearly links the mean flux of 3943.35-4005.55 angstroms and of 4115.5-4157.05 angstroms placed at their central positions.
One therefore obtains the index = -4.36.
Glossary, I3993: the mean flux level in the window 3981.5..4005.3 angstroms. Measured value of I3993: 0.867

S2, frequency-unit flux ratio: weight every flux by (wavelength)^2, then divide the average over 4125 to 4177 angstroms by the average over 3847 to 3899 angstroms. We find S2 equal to 1.50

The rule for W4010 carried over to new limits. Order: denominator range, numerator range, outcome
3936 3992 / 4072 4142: 1.42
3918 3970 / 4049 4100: 1.66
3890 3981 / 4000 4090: 1.47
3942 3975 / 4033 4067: 1.55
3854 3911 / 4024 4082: 1.26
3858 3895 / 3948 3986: 0.91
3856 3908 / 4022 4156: 1.29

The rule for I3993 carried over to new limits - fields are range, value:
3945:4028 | 0.766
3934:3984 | 0.583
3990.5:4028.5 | 0.898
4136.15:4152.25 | 0.964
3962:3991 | 0.612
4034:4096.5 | 0.901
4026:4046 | 0.901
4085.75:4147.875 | 0.91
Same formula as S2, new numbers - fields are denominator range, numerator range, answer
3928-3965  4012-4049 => 1.71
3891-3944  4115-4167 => 1.72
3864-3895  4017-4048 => 1.41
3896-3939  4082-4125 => 1.60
